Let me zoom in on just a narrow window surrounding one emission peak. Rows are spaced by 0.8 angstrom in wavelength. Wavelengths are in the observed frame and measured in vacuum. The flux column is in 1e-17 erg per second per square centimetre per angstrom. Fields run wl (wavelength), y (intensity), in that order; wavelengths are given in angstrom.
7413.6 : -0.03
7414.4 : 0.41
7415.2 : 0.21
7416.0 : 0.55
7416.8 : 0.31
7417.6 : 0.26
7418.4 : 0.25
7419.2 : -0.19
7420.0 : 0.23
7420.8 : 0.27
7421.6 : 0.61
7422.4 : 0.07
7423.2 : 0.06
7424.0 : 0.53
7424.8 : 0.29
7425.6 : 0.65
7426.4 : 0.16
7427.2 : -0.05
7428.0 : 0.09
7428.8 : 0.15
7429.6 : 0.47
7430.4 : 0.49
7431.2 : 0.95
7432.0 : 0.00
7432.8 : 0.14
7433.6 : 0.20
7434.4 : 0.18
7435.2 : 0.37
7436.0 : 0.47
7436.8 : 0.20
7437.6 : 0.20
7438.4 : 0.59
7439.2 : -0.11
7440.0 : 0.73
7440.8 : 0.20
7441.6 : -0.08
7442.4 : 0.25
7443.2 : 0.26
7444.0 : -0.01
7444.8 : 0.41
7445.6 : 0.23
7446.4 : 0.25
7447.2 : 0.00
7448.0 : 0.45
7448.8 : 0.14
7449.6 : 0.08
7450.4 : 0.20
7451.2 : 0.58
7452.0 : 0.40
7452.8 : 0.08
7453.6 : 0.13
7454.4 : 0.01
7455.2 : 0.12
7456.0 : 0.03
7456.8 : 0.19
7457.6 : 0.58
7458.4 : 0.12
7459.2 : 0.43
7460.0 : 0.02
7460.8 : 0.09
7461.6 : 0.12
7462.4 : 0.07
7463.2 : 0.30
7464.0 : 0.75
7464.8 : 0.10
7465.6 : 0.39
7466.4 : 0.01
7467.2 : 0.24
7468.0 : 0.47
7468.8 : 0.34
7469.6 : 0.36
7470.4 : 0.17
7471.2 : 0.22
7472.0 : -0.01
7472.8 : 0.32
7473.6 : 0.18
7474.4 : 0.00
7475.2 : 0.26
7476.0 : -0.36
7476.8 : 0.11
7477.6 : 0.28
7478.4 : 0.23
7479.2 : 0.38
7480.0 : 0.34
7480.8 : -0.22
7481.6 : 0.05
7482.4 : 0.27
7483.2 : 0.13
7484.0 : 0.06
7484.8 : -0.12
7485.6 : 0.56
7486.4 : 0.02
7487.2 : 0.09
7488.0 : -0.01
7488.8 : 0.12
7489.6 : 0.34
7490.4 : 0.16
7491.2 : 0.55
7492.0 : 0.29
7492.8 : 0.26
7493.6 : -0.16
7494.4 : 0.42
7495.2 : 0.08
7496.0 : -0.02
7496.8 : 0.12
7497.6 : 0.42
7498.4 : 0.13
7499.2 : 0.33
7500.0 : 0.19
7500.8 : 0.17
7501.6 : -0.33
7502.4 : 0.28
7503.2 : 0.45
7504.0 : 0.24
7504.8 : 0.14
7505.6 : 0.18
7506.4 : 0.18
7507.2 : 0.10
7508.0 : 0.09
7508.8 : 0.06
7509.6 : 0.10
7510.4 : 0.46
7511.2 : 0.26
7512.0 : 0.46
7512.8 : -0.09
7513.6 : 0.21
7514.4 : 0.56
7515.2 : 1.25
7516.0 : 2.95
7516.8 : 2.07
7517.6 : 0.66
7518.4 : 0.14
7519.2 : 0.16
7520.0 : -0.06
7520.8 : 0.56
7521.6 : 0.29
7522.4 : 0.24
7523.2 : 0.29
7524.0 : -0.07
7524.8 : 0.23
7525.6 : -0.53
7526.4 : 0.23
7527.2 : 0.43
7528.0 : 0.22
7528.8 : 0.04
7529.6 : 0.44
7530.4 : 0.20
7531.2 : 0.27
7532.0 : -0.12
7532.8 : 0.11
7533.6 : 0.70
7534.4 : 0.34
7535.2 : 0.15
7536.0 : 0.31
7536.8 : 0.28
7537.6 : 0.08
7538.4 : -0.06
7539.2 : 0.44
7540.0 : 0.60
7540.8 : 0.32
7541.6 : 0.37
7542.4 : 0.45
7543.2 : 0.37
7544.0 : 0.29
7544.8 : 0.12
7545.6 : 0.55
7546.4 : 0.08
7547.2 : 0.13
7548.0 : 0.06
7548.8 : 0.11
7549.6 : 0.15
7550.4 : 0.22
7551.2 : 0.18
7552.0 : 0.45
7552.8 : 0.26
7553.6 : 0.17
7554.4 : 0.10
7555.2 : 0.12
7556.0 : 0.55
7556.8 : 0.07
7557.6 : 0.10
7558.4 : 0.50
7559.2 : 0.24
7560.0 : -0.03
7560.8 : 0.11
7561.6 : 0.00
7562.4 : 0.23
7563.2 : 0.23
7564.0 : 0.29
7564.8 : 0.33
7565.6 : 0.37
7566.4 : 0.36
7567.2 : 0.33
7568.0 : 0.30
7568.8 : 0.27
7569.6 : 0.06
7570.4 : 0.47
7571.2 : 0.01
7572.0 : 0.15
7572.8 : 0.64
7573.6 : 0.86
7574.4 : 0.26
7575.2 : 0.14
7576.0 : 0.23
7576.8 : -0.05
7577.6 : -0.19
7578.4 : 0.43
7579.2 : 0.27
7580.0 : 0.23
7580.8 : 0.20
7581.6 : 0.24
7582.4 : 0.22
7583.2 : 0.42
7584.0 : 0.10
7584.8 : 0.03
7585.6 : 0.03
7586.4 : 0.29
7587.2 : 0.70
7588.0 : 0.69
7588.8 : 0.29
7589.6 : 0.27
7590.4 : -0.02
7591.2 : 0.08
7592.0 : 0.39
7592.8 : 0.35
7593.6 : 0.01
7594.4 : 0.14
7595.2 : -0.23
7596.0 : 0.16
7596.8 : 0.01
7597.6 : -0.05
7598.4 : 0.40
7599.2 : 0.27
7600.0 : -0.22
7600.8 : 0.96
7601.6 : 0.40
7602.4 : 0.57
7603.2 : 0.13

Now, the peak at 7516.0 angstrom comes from H-alpha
